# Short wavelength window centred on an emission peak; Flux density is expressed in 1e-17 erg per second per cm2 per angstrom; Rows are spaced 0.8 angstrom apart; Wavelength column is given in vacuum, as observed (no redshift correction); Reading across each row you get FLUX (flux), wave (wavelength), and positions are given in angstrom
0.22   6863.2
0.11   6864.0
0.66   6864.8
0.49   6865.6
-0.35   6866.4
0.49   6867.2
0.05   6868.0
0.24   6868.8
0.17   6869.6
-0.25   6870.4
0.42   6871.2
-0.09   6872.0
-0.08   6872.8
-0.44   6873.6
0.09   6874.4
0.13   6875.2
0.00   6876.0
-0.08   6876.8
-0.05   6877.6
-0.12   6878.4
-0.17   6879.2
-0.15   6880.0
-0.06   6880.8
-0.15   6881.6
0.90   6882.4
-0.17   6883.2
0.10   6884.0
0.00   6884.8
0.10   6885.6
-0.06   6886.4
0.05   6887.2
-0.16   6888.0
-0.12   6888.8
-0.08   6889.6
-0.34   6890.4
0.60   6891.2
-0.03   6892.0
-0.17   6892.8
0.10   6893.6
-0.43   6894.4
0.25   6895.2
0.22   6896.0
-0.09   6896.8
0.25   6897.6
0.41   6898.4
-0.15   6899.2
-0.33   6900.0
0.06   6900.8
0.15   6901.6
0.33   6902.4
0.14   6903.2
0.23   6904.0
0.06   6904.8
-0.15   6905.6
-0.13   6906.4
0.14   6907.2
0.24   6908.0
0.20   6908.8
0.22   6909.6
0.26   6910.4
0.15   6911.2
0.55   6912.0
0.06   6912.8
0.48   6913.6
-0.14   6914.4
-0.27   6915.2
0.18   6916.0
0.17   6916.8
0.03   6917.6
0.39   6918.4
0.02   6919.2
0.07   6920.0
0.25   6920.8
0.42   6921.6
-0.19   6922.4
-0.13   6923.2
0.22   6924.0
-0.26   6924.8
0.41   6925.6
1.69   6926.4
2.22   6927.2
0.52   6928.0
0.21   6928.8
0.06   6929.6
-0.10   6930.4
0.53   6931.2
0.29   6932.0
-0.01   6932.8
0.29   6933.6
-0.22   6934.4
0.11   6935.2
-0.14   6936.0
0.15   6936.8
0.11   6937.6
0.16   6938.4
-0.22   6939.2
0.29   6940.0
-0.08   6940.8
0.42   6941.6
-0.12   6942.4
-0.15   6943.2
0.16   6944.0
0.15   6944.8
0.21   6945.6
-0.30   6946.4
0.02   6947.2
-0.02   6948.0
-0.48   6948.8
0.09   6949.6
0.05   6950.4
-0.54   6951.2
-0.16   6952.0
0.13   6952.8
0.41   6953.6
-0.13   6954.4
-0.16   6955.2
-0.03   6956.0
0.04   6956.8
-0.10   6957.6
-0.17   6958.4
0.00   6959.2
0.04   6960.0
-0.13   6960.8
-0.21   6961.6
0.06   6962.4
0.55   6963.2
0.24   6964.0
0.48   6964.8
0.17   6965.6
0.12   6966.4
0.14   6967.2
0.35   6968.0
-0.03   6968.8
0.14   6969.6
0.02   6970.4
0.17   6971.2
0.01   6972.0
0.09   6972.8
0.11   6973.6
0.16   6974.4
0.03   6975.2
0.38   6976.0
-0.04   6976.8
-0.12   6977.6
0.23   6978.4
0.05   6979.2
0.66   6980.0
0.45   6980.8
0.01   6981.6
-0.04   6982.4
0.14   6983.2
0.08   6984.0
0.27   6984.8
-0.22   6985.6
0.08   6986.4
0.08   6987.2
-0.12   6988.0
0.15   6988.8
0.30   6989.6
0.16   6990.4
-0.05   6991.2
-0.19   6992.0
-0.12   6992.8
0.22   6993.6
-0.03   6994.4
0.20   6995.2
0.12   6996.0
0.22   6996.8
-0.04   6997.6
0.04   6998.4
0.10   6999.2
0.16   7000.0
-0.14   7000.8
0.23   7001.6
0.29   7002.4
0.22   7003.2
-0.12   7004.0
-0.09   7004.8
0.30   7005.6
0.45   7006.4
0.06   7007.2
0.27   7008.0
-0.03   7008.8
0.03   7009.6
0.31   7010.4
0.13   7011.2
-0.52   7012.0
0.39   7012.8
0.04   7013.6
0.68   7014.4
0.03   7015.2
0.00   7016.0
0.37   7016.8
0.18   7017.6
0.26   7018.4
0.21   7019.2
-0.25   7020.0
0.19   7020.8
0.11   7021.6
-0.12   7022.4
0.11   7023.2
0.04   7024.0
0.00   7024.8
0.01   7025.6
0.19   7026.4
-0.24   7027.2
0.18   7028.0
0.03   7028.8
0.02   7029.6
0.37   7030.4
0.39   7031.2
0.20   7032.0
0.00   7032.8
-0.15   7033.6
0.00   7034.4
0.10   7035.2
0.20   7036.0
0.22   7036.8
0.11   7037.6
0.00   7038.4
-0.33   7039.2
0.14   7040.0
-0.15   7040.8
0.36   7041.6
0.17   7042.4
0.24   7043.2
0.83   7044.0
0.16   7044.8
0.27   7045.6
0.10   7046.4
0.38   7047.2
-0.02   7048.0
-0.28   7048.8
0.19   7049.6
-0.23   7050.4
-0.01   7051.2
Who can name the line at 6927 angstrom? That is H-alpha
